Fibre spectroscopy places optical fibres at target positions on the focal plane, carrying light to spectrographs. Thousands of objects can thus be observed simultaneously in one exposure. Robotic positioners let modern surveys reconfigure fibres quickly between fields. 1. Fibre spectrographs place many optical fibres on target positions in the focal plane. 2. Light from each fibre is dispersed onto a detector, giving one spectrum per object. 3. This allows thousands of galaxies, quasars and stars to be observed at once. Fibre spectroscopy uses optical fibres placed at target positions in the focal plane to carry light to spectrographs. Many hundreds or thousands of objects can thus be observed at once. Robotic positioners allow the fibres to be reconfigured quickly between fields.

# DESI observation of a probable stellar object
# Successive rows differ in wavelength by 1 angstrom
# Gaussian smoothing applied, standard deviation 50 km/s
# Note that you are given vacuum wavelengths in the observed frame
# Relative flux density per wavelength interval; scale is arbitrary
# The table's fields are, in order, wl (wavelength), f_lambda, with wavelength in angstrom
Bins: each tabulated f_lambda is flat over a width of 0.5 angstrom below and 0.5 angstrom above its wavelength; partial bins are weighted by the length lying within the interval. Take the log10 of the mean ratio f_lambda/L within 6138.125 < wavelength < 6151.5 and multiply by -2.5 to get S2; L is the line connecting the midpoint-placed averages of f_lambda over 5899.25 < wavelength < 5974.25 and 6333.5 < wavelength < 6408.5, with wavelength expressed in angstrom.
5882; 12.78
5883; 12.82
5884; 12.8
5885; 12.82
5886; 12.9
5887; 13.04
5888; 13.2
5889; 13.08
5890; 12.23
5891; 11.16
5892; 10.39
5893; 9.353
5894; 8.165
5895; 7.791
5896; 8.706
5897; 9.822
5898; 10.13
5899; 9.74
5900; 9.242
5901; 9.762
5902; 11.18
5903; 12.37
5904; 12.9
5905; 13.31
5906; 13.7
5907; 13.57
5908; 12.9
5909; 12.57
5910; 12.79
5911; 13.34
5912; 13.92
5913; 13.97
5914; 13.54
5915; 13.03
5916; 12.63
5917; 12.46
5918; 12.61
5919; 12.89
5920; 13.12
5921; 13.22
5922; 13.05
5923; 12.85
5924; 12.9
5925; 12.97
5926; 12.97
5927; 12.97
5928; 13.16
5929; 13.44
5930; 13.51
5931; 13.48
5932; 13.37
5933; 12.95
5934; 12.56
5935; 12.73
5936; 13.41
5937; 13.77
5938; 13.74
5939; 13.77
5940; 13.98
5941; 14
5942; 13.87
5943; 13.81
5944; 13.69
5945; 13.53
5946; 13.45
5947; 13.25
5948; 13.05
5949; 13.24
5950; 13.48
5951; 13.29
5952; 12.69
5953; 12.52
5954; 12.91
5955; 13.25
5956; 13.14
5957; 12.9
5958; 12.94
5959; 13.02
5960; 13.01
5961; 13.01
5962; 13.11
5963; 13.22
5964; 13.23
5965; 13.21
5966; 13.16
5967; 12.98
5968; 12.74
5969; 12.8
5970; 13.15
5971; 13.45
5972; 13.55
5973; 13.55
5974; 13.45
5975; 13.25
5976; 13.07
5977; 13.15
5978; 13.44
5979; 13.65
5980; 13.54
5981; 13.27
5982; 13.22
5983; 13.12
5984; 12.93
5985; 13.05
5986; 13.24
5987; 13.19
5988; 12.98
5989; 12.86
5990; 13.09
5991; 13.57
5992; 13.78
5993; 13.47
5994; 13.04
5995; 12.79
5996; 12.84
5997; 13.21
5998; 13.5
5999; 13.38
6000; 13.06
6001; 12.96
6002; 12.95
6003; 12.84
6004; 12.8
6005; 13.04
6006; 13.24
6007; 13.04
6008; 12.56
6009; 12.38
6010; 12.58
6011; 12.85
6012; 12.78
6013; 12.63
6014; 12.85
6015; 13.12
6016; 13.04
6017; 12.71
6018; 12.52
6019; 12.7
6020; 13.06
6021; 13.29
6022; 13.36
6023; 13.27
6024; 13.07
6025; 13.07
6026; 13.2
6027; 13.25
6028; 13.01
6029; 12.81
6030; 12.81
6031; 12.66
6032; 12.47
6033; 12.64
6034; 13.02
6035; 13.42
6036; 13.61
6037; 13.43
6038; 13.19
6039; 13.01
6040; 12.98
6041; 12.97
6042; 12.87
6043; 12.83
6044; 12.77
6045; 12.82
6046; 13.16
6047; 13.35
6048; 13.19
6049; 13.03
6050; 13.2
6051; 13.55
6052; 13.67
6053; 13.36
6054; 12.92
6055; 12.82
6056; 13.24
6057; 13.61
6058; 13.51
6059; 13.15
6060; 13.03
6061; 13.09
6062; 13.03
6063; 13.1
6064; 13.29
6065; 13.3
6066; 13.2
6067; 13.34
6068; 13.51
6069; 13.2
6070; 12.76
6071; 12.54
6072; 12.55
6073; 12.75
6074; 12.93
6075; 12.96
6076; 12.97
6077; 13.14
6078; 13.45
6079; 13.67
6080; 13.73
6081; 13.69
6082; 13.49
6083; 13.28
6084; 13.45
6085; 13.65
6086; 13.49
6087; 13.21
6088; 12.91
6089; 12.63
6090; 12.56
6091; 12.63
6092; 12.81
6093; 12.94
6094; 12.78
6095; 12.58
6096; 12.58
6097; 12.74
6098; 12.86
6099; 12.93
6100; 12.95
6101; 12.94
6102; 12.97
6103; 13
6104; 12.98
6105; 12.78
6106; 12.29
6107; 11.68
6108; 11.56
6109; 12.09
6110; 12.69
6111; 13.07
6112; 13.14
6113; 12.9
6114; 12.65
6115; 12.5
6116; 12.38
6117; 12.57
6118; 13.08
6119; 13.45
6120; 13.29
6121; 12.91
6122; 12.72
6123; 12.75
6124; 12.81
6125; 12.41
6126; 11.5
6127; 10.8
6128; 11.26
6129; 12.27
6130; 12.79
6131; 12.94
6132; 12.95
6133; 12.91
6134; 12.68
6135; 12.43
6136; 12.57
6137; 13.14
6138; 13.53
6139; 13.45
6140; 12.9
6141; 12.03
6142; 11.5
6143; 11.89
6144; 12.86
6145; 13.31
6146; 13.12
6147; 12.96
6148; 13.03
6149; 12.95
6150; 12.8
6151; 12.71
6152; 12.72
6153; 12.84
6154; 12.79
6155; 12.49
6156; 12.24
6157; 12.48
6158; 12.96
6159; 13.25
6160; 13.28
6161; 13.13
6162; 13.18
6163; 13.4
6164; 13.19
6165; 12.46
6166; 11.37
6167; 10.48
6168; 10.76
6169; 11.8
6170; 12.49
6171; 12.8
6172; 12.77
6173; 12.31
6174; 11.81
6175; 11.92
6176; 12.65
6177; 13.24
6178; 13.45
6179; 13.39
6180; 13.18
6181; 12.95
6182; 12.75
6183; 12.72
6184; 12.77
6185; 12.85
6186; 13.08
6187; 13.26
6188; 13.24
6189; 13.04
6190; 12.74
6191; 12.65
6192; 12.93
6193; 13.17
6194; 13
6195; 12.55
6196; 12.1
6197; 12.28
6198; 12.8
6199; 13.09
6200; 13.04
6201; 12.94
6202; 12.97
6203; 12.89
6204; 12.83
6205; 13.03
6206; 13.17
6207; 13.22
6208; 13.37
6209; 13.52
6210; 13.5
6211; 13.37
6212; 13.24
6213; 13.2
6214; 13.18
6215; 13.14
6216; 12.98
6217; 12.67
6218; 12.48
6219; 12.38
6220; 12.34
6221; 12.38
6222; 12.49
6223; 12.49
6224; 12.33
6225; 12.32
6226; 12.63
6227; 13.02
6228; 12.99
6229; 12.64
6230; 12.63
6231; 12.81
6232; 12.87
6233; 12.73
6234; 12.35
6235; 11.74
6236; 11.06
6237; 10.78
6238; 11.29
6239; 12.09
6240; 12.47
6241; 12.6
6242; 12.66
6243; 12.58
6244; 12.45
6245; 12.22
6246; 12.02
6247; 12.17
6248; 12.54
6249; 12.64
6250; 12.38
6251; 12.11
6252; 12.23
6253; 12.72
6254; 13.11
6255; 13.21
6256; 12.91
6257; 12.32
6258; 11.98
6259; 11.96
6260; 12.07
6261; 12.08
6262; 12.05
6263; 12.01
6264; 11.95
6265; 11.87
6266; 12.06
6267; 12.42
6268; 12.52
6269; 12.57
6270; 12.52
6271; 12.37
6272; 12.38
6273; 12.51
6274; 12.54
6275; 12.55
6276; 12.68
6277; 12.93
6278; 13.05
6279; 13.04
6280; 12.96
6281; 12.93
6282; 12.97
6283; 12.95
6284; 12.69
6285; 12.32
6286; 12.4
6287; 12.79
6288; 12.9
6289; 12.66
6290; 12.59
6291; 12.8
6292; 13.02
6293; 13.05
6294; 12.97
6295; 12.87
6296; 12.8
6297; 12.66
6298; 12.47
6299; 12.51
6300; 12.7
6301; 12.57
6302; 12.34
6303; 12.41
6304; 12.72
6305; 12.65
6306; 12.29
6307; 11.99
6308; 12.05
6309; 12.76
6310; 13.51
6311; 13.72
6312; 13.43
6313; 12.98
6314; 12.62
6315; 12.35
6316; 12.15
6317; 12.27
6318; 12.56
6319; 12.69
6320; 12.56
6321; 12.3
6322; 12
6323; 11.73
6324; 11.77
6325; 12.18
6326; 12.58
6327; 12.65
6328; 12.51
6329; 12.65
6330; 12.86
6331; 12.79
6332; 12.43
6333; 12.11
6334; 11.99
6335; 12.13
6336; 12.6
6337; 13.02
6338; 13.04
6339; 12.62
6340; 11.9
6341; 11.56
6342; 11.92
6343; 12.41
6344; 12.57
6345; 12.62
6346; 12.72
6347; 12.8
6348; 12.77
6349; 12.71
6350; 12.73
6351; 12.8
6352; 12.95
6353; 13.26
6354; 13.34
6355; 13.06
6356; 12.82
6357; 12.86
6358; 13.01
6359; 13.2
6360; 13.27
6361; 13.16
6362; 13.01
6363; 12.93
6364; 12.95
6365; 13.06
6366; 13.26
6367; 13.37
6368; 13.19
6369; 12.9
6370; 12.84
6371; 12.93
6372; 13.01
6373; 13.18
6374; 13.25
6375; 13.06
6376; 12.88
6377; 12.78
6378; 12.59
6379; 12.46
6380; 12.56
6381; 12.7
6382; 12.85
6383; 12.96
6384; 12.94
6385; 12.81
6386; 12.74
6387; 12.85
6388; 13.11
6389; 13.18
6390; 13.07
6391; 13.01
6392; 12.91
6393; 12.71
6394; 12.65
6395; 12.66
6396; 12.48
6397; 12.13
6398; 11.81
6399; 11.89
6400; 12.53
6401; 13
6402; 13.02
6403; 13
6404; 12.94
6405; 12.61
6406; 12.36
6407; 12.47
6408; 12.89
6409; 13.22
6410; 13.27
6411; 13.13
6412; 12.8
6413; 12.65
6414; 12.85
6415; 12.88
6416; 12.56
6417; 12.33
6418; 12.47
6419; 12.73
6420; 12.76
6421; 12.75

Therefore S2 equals 0.014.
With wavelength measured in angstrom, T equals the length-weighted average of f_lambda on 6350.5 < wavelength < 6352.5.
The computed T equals 12.9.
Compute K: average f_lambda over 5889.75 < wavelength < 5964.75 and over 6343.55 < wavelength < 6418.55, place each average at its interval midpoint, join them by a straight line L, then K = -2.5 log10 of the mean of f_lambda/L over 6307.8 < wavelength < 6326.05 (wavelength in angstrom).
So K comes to 0.02 mag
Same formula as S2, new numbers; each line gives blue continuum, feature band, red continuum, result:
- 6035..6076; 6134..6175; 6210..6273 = 0.01 mag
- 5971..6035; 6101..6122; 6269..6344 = 0.02 mag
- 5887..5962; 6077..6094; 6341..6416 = -0.04 mag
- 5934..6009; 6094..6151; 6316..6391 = 0.03 mag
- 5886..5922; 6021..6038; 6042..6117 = -0.03 mag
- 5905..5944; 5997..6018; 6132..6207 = 0.01 mag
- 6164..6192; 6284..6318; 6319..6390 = 0.00 mag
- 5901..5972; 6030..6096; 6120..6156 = -0.02 mag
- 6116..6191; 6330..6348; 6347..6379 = 0.04 mag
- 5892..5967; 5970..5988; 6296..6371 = -0.05 mag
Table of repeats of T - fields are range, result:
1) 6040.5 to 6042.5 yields 12.9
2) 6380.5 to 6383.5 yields 12.8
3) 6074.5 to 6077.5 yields 13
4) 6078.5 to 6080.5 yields 13.7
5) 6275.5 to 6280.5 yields 12.9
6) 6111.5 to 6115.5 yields 12.8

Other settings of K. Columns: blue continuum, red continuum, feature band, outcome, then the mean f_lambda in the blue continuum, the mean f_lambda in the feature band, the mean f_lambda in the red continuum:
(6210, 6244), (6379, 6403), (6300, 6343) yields 0.01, 12.5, 12.5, 12.7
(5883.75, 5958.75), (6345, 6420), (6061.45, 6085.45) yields -0.04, 12.6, 13.2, 12.8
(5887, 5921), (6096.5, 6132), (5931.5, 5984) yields -0.11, 11.8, 13.3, 12.6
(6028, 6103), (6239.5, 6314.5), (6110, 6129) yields 0.03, 13.1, 12.6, 12.6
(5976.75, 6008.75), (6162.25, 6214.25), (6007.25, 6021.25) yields 0.03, 13.1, 12.8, 12.8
